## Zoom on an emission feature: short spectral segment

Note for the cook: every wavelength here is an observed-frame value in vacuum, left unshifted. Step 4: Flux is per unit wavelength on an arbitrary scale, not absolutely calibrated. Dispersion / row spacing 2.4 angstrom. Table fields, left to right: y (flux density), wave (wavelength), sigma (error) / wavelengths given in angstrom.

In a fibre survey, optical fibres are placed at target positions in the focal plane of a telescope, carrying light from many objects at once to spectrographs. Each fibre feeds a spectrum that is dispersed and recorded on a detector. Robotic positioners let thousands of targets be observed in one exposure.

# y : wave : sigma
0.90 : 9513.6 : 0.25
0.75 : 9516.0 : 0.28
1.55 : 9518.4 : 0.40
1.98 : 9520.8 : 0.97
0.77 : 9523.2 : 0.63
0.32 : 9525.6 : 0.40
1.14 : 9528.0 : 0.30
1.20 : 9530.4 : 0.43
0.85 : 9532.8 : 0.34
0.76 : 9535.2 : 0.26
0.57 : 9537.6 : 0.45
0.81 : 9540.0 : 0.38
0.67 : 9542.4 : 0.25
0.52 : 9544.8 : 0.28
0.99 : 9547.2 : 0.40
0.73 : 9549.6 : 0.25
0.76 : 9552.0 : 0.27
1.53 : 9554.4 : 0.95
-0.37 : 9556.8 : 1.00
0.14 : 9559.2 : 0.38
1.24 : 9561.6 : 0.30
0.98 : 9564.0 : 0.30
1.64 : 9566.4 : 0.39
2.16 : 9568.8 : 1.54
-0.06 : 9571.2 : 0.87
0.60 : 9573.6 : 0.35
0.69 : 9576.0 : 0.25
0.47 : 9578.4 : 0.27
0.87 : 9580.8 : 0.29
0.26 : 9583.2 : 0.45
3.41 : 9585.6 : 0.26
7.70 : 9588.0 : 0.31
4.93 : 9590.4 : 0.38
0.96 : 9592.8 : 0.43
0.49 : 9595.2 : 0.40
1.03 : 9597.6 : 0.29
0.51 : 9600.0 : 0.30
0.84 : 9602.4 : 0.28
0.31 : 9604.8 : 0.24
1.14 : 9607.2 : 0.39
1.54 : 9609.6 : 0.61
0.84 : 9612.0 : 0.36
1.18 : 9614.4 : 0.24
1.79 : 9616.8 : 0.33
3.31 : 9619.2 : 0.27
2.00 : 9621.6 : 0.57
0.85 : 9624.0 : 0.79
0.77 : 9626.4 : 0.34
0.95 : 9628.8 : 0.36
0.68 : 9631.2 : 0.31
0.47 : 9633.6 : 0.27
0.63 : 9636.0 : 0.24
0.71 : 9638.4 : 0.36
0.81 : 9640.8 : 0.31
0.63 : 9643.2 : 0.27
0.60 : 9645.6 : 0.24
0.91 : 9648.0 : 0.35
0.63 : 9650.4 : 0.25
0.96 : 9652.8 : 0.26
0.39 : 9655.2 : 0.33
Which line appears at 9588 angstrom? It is H-alpha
